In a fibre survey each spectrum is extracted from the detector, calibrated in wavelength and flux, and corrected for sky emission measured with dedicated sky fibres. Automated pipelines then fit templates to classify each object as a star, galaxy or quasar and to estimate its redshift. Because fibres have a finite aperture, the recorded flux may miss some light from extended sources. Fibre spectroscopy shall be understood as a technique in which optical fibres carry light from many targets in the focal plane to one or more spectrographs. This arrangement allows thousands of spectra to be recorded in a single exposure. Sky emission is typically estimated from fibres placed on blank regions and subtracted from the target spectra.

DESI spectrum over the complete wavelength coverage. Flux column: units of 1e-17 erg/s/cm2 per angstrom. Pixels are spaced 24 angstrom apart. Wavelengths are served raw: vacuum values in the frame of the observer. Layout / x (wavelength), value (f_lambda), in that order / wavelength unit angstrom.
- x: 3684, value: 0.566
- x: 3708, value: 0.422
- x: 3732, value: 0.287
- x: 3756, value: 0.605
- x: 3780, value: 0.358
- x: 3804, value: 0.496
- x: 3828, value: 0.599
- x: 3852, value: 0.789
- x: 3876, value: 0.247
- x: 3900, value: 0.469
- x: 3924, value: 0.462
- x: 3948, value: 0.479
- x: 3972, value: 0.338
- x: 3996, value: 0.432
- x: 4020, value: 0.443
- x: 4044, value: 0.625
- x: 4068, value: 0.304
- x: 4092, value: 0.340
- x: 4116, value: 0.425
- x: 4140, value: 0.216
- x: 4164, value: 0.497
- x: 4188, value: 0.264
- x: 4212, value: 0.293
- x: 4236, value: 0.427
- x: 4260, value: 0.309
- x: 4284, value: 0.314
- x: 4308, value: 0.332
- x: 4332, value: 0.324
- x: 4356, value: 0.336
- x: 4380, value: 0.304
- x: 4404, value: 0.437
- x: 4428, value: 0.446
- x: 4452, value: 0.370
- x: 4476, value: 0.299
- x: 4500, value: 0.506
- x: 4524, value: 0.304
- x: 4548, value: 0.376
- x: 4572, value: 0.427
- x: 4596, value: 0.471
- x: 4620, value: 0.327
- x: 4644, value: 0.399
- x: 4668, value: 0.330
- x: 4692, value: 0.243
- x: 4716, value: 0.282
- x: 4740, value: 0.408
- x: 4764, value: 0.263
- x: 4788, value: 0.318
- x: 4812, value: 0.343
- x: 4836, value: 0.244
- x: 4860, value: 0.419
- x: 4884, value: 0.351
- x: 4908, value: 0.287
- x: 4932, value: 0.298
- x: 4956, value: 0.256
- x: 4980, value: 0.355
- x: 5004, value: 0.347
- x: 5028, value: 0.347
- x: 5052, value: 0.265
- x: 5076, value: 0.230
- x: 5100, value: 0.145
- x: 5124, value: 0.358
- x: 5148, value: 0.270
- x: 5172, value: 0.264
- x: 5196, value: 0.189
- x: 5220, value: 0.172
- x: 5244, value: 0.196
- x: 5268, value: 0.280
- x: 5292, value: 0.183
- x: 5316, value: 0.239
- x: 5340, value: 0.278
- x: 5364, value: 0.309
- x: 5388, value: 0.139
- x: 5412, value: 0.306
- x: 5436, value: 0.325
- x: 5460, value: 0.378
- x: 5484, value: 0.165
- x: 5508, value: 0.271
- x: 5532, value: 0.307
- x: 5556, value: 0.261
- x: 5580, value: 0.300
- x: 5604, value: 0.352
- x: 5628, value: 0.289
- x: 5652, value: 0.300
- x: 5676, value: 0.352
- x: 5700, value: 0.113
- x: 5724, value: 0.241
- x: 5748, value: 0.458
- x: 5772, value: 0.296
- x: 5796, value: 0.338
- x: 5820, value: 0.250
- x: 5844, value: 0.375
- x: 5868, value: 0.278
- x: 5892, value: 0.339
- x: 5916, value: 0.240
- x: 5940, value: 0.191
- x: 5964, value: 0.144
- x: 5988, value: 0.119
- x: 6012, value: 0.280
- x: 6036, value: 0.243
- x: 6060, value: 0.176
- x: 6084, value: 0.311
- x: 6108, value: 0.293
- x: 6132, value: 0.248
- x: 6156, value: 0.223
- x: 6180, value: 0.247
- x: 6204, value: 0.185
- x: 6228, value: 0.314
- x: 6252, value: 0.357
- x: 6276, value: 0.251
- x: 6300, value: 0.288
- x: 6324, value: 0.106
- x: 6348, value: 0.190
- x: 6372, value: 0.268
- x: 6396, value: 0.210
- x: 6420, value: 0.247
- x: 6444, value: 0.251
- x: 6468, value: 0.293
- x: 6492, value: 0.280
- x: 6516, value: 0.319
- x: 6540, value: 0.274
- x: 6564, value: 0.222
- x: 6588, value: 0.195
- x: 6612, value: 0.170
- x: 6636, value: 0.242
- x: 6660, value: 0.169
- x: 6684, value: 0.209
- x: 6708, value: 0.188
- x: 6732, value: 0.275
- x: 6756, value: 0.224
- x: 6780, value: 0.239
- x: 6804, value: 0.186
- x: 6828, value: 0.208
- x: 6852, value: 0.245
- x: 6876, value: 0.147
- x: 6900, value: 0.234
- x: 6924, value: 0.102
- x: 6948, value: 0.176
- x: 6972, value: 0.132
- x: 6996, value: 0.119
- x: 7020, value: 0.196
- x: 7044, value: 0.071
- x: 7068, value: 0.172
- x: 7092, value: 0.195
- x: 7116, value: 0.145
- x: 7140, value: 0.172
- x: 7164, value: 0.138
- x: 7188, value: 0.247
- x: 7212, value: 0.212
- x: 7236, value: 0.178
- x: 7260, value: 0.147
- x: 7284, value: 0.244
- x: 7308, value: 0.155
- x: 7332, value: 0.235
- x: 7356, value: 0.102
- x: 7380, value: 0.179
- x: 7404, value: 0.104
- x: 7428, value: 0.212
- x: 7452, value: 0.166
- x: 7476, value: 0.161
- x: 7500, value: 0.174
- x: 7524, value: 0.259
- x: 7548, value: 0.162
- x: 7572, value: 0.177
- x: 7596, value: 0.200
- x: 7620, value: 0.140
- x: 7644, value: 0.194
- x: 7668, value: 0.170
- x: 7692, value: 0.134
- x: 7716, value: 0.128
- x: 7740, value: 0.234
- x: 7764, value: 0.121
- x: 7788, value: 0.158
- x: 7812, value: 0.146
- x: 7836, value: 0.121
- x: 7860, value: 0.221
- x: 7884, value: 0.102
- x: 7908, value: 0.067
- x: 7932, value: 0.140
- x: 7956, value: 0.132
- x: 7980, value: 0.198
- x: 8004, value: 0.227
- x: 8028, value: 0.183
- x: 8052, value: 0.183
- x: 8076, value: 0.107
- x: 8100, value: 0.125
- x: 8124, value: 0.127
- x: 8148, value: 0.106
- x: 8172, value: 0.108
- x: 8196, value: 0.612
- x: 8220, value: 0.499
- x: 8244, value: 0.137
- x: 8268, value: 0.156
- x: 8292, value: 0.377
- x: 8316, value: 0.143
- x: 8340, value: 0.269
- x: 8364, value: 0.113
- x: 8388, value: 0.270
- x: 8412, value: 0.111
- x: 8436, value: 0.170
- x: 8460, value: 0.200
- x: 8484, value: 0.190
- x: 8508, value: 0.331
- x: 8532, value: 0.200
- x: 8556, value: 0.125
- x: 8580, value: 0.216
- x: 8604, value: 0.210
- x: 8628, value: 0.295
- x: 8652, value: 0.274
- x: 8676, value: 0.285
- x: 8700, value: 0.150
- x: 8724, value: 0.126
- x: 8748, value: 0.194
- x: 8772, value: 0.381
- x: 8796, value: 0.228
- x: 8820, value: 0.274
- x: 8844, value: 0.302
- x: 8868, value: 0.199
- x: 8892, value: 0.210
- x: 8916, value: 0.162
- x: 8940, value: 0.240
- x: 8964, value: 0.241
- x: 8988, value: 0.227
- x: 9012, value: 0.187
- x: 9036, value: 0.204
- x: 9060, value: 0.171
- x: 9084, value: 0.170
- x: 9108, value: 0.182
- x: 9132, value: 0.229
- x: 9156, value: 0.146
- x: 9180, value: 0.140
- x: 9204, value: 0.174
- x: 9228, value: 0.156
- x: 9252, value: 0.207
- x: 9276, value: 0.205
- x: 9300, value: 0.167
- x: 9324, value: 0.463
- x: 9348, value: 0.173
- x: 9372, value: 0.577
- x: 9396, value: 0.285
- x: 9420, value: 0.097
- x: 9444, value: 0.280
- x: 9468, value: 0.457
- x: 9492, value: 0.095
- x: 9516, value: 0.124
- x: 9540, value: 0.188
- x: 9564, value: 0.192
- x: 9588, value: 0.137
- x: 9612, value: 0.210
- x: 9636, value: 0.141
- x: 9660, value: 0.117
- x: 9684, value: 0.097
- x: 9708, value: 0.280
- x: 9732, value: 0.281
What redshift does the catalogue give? 1.20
